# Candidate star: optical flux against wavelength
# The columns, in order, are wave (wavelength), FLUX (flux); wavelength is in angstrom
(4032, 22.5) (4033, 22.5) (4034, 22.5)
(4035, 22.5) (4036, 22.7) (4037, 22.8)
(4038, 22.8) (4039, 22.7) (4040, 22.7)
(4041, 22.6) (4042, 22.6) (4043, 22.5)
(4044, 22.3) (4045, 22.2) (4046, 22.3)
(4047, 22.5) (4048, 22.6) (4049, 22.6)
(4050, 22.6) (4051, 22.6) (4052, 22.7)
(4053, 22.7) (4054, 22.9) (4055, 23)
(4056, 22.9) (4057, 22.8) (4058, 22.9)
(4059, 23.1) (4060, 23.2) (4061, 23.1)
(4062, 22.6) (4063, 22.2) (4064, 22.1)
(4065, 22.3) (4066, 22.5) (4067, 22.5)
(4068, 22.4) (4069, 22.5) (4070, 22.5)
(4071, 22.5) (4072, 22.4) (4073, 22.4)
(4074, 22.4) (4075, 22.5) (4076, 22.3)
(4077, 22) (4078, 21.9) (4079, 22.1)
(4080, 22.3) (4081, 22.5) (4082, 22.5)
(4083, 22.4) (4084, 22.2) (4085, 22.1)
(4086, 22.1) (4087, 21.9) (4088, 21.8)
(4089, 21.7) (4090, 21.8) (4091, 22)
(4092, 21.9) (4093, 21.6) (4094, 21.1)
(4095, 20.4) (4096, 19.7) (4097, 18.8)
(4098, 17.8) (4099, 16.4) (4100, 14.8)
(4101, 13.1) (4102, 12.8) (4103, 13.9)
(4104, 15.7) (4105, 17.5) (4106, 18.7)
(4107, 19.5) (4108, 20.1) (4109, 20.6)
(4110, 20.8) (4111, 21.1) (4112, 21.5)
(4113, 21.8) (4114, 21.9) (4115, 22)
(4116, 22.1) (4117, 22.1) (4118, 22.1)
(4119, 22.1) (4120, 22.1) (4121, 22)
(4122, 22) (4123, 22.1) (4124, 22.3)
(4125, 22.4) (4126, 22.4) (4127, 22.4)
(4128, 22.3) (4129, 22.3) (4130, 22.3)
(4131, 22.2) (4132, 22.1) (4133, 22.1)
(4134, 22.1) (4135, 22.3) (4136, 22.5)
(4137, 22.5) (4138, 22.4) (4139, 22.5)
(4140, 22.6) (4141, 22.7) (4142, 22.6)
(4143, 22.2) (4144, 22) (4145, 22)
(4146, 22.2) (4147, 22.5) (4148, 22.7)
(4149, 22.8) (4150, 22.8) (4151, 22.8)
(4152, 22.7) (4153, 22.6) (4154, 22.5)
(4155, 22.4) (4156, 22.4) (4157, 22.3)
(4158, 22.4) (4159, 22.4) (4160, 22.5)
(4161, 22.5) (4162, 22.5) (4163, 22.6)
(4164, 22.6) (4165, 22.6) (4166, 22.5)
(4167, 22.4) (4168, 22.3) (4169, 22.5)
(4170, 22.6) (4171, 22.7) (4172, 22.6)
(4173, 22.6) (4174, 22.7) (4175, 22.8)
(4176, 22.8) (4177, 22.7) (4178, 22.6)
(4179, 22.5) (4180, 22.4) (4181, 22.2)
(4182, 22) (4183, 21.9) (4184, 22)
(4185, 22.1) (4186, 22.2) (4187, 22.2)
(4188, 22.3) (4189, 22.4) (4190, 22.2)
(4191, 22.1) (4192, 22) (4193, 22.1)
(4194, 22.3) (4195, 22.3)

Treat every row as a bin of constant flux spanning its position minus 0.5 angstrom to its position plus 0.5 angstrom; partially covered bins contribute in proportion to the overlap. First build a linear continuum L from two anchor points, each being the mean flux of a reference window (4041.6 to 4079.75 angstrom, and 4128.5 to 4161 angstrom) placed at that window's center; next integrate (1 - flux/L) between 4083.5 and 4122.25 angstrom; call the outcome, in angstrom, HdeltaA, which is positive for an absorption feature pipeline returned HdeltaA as 4.1 angstrom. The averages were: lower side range 22.5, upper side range 22.4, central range 20.1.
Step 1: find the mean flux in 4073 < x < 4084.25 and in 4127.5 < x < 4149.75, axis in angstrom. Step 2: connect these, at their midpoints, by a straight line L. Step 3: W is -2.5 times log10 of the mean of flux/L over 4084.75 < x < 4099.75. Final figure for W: 0.09 mag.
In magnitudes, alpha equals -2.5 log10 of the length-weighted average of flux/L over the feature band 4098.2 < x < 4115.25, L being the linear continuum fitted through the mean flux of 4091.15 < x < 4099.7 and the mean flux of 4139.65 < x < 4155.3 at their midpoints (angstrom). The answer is 0.115 mag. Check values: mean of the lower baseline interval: 19.7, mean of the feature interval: 18.3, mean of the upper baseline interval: 22.5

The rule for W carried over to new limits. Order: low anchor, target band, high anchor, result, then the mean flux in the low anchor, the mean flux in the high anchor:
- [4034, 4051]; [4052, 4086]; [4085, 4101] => -0.06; 22.6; 20.1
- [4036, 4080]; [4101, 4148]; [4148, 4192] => 0.06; 22.6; 22.5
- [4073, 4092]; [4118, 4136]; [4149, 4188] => 0.00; 22.1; 22.5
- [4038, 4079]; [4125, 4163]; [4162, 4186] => 0.00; 22.5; 22.5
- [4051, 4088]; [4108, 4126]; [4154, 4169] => 0.03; 22.5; 22.5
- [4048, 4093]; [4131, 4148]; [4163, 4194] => 0.00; 22.4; 22.4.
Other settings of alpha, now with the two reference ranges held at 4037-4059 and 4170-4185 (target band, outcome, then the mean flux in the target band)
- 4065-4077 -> 0.01 mag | 22.4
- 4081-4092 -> 0.03 mag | 22.1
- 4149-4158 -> 0.00 mag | 22.6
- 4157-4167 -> 0.00 mag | 22.5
